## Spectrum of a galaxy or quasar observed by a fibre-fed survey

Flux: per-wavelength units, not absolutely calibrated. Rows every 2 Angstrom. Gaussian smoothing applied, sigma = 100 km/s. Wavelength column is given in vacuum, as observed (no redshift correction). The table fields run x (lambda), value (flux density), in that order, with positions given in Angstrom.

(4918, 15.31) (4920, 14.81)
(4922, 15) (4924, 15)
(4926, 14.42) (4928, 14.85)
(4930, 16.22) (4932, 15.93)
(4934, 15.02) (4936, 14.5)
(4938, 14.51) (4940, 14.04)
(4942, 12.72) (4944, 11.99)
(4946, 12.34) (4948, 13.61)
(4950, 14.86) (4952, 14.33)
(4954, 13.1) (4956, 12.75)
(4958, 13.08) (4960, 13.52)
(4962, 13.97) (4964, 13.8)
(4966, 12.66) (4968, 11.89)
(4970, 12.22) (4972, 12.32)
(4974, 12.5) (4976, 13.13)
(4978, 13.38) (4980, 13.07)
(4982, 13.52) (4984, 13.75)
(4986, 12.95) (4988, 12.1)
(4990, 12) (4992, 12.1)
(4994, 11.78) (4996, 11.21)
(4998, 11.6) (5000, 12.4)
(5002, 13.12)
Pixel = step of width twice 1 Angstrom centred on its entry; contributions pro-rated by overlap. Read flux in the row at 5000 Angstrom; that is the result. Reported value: 12.4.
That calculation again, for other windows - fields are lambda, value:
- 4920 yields 14.81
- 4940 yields 14.04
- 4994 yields 11.78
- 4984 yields 13.75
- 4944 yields 11.99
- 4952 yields 14.33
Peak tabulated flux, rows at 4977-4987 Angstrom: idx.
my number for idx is 13.75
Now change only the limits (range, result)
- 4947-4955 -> 14.86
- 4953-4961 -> 13.52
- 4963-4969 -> 13.8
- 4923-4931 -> 16.22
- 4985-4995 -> 12.95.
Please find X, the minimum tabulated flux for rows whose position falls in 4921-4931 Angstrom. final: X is 14.42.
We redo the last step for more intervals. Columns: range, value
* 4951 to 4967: 12.66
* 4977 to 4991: 12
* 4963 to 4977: 11.89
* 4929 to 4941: 14.04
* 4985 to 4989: 12.1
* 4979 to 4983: 13.07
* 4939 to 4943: 12.72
